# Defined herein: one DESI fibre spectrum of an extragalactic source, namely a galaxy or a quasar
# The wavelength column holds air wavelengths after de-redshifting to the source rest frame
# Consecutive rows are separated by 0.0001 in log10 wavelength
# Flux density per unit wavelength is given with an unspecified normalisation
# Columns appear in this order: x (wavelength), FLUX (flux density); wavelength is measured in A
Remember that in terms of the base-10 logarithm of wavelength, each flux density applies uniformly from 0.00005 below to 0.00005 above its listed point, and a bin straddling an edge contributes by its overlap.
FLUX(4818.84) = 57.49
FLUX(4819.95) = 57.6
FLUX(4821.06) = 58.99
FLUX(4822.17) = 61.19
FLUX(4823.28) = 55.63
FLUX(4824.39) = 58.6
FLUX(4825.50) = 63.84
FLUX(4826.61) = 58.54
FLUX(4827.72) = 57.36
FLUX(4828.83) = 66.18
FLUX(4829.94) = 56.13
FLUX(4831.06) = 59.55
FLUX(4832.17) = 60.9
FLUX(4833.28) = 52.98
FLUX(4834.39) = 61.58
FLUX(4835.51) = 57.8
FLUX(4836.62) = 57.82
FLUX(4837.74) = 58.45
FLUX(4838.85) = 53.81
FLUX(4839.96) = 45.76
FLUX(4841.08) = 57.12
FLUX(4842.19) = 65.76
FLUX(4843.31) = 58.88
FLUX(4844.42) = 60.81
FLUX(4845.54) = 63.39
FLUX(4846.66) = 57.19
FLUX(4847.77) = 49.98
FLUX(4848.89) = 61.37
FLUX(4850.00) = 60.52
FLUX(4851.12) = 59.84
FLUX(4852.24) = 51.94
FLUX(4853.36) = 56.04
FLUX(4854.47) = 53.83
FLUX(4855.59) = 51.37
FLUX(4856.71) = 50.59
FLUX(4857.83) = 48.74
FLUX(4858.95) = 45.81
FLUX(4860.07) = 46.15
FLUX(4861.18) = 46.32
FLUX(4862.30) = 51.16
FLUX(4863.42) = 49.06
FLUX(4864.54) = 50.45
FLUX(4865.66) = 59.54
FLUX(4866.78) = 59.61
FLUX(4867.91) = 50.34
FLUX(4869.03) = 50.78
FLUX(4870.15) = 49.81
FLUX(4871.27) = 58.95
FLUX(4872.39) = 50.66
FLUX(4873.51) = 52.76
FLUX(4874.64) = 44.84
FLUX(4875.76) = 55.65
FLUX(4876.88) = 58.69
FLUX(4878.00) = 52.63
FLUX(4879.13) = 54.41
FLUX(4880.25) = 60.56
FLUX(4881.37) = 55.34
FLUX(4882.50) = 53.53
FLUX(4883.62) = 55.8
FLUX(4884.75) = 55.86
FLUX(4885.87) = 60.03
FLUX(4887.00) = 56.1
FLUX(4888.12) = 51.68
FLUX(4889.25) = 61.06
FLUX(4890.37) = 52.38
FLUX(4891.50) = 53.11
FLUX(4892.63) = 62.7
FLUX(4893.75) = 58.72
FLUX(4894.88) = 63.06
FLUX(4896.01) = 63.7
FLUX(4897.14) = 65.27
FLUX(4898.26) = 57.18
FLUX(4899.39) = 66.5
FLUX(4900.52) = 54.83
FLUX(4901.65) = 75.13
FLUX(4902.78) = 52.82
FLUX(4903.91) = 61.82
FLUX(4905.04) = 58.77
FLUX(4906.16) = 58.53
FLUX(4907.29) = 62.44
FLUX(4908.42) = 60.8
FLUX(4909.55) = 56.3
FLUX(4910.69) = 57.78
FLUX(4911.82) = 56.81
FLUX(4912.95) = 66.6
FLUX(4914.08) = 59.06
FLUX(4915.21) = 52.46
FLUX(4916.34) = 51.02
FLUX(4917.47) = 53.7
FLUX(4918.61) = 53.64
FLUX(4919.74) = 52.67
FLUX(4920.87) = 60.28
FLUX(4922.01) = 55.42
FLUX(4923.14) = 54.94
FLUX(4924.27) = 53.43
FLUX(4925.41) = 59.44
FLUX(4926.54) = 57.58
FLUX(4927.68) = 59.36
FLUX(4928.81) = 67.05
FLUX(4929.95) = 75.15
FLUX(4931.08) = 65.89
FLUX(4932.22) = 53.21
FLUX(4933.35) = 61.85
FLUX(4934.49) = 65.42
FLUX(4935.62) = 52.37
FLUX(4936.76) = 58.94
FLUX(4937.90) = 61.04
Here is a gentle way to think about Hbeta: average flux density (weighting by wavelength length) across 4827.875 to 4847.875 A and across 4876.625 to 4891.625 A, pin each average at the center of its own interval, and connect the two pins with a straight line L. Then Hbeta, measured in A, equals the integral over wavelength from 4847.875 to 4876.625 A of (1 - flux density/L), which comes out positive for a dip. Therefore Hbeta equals 2.16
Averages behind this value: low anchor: 58.2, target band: 52.7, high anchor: 55.8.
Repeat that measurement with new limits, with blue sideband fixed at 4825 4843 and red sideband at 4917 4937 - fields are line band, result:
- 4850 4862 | 1.43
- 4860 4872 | 1.29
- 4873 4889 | 1.00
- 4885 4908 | -0.40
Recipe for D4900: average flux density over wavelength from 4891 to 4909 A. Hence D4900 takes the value 61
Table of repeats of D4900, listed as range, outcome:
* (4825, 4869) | 55.7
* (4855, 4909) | 55.8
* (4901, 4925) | 57.8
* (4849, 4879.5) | 52.7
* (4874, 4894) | 55.7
